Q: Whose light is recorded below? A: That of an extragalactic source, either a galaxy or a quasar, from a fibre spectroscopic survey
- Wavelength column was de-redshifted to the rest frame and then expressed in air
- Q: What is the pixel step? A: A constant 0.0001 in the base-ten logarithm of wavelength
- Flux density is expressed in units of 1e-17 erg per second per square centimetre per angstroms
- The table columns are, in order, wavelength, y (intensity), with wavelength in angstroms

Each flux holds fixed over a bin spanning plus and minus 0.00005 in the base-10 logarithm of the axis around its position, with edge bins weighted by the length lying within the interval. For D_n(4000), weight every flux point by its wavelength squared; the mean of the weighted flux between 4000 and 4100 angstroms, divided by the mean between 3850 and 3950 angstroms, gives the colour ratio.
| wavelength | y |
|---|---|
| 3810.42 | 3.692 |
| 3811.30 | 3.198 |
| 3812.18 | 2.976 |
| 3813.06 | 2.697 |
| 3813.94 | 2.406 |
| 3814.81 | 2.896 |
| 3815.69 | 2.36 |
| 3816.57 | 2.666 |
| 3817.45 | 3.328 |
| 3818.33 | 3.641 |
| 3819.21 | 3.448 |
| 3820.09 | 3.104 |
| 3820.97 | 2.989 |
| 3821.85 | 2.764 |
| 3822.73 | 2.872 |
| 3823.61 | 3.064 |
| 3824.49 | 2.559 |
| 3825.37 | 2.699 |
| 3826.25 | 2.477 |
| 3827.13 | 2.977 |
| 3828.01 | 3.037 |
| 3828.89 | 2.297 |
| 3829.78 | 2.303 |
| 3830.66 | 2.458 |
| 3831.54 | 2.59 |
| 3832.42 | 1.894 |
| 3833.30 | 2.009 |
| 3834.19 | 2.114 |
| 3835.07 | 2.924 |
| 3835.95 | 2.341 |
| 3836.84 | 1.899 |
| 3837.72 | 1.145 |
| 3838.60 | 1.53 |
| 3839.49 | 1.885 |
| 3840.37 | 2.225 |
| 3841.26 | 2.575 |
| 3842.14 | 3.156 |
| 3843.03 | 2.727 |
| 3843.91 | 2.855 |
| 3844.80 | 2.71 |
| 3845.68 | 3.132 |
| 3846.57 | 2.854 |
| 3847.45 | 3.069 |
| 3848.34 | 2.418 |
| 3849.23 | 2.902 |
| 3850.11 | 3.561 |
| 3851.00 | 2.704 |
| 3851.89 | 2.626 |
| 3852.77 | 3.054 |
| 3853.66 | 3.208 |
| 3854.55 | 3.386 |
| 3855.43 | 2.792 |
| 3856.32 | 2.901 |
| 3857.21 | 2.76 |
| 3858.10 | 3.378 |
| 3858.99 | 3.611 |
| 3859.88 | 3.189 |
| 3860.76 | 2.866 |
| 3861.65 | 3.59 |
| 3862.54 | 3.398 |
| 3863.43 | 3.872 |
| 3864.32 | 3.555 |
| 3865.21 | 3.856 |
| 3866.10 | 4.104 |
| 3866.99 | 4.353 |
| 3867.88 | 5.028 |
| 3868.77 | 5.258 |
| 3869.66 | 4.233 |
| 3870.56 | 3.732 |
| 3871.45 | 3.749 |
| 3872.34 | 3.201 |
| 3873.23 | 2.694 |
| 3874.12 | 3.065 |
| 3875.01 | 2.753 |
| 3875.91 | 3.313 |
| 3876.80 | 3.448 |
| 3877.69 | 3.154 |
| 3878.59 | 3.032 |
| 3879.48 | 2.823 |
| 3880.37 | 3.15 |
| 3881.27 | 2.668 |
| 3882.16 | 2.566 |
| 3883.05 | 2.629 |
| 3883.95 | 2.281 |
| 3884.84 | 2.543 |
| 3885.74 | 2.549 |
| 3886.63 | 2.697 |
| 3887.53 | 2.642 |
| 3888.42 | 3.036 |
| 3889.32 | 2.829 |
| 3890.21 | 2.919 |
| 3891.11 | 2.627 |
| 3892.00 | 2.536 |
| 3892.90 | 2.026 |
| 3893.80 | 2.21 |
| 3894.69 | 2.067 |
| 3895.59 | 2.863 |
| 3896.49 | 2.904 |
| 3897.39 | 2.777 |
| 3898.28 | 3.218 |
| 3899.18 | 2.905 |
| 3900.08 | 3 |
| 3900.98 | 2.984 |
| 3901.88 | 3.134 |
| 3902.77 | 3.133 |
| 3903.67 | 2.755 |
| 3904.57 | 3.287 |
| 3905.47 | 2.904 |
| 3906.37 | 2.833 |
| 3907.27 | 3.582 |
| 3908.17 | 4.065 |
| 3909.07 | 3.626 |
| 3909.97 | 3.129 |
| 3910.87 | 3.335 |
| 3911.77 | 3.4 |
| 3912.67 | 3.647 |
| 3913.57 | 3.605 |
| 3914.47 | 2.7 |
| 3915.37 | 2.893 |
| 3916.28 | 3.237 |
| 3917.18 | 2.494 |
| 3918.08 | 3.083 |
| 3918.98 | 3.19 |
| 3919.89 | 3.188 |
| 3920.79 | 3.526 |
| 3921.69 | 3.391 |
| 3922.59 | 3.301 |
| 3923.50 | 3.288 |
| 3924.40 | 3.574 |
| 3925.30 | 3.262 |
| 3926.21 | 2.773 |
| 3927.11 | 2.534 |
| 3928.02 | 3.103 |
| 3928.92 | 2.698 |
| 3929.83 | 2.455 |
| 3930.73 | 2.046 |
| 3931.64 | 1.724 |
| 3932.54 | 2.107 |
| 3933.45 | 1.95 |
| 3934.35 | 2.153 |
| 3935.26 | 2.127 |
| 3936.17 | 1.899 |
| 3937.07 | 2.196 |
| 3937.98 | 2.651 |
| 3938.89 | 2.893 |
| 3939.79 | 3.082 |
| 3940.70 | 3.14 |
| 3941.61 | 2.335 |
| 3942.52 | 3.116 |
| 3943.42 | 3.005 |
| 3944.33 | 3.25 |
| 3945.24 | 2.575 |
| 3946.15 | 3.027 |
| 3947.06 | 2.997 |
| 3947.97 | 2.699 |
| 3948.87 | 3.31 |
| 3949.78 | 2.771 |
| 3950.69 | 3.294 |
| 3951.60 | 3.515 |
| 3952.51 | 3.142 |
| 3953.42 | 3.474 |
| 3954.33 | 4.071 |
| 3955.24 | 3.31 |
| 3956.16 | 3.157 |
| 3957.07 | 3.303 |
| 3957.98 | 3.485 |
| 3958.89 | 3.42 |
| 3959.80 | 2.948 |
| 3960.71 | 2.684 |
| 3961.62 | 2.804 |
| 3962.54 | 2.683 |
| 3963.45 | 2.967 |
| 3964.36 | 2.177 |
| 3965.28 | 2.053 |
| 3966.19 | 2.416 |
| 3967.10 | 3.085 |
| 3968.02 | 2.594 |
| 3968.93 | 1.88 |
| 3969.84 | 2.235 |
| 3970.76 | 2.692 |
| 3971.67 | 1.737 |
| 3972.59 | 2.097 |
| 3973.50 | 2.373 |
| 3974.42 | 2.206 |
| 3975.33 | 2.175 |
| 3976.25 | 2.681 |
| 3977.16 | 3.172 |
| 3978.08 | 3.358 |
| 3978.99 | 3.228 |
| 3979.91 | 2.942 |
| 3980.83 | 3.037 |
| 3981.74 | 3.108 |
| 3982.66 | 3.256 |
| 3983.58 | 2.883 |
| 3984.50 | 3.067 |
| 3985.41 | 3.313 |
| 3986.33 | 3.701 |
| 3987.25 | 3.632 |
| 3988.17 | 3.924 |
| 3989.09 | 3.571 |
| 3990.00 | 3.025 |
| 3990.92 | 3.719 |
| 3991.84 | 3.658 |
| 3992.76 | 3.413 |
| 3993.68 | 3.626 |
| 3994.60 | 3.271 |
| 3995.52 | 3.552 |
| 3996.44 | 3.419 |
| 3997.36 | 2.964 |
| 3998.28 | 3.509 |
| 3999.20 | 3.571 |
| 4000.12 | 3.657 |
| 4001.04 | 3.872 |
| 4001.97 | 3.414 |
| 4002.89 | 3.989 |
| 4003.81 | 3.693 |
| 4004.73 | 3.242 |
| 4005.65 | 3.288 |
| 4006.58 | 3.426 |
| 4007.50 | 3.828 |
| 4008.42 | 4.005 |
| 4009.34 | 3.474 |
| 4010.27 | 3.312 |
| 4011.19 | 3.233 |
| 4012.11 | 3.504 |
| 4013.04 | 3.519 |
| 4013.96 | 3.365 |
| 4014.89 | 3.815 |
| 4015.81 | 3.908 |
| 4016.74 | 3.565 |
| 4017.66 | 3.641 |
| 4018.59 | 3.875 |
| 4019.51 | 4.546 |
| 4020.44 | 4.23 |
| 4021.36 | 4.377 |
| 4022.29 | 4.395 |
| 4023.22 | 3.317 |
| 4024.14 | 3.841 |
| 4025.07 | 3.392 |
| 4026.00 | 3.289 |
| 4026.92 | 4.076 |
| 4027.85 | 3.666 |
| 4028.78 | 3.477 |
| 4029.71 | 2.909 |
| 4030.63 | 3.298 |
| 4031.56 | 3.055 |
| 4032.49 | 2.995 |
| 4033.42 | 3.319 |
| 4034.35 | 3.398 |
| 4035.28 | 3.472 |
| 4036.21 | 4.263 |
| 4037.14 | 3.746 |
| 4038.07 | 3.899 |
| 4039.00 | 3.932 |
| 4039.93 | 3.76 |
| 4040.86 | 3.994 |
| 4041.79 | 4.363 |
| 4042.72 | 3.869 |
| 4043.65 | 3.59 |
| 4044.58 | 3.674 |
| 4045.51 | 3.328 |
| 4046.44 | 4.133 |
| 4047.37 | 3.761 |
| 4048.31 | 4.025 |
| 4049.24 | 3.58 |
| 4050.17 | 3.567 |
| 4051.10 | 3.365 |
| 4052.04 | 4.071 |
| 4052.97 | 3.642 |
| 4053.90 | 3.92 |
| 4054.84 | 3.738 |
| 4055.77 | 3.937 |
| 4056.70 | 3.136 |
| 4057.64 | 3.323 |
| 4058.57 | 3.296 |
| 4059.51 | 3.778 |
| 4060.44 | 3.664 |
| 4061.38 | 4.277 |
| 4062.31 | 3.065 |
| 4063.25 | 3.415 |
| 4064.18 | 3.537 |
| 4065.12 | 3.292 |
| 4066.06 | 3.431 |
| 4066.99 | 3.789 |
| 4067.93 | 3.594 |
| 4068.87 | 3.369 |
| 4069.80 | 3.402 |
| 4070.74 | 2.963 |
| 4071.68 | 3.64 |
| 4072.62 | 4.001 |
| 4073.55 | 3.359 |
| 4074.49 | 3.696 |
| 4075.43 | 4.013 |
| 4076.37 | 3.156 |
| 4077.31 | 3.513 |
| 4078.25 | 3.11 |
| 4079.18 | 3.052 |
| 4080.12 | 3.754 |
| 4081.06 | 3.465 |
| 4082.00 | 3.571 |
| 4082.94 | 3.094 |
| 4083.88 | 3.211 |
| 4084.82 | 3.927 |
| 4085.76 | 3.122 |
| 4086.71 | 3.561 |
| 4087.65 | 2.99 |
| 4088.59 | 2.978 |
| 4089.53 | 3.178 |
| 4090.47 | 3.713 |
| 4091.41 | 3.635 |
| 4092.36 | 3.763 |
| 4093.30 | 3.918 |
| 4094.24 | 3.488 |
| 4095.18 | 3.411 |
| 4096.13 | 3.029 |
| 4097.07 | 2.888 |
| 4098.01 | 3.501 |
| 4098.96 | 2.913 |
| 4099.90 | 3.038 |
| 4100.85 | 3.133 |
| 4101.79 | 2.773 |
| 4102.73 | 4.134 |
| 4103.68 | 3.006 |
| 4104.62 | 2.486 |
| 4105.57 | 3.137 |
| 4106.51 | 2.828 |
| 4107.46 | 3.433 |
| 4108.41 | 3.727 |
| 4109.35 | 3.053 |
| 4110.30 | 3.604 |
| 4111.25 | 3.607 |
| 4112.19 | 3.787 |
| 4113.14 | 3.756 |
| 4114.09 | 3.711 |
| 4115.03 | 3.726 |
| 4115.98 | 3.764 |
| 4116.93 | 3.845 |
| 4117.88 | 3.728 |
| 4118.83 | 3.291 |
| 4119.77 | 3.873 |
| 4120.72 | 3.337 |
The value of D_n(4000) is 1.3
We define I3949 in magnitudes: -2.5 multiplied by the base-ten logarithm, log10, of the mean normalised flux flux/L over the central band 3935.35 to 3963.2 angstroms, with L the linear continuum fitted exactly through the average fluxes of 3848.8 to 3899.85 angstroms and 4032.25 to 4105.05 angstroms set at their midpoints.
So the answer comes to 0.10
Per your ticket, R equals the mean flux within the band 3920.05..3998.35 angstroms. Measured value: 2.93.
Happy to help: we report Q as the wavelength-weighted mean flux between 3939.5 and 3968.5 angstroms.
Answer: 2.99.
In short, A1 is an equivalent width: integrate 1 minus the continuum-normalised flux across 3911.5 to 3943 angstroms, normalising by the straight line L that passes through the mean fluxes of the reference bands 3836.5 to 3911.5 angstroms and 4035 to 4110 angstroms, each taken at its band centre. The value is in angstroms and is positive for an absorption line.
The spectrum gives 3.3 angstroms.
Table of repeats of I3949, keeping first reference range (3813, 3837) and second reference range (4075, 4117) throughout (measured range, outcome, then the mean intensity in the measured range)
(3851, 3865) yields -0.16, 3.21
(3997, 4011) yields -0.13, 3.55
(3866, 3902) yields -0.08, 3.05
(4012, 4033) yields -0.15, 3.66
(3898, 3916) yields -0.11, 3.21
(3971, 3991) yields 0.03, 2.99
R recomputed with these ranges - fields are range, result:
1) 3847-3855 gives 2.99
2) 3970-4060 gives 3.48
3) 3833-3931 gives 3.01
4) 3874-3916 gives 2.94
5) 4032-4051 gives 3.73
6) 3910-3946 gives 2.85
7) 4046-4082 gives 3.57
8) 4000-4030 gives 3.67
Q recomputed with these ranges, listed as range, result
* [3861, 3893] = 3.23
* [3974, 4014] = 3.36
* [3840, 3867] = 3.13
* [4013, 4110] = 3.53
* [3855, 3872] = 3.69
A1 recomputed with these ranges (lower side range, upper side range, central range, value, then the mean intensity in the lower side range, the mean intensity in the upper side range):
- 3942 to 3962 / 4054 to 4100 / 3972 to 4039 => -3.3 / 3.15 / 3.45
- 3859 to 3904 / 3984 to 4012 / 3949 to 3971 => 2.9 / 3.12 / 3.51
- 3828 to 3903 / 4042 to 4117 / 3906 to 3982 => 5.8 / 2.92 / 3.48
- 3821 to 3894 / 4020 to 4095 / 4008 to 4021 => -1.0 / 2.91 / 3.59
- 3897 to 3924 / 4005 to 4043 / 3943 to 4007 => 6.8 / 3.19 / 3.67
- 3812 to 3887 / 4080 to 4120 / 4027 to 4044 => -1.7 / 2.95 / 3.4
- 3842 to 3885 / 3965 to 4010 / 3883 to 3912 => 2.8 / 3.23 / 3.15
